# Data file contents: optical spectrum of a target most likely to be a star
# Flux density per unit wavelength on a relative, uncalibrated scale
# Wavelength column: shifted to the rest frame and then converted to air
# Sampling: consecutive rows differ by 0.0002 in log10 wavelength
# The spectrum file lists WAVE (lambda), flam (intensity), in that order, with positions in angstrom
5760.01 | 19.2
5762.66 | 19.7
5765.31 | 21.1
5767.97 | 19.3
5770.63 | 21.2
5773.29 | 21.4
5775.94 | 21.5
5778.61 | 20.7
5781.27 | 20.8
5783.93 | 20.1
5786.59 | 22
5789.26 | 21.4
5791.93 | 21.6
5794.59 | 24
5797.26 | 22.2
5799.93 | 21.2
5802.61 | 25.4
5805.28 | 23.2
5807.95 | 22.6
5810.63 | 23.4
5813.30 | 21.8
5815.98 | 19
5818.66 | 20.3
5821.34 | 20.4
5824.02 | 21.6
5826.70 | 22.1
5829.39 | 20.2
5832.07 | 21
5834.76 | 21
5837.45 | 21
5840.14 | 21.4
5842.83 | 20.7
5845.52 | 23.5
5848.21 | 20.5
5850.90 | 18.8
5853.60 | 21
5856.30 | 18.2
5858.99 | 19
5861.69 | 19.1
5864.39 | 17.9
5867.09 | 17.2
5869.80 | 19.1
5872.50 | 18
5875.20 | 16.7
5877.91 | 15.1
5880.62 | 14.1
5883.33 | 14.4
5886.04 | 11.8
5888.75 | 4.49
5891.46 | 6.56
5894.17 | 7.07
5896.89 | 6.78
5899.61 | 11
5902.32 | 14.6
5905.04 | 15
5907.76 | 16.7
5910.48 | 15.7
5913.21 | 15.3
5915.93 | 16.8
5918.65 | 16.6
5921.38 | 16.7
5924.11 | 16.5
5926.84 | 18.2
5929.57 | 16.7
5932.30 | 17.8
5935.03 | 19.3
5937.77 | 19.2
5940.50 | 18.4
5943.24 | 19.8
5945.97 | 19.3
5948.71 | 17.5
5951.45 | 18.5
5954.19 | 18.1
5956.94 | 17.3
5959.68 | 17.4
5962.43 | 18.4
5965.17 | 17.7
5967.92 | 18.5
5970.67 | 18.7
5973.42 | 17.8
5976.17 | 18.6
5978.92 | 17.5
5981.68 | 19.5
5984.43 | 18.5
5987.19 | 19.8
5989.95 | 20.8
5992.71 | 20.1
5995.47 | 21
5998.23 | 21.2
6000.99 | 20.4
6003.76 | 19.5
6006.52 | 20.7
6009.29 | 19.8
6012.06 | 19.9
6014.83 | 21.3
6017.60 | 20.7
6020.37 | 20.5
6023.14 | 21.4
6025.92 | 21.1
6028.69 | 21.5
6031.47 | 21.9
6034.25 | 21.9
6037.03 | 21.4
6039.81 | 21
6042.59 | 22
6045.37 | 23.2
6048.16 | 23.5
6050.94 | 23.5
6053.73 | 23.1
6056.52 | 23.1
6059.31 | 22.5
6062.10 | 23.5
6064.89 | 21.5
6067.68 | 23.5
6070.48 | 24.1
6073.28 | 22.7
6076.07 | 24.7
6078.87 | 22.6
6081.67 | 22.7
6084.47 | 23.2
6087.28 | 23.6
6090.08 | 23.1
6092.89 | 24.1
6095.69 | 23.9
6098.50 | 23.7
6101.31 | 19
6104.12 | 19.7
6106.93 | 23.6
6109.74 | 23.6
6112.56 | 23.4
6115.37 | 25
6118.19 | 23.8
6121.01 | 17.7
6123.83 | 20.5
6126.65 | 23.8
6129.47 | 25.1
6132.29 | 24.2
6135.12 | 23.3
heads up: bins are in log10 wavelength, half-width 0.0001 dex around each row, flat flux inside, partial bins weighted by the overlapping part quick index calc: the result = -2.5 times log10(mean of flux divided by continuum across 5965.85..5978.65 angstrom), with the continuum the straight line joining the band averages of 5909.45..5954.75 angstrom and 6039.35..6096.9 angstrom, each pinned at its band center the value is 0.06 mag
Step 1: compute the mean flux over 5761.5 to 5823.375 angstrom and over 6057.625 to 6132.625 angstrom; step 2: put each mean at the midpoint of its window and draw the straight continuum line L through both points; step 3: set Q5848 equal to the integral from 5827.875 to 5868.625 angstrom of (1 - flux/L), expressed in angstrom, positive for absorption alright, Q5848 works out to 3.22 angstrom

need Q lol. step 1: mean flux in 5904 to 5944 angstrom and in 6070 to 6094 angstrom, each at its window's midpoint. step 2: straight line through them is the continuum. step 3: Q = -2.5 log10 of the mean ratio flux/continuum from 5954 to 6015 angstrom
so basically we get 0.02 mag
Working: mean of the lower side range 17.2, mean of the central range 19.2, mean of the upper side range 23.4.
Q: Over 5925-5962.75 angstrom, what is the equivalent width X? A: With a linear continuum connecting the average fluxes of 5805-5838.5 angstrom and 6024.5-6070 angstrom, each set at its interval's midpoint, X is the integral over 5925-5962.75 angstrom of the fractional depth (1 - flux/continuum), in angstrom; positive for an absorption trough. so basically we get 6.3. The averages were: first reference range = 21.3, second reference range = 22.4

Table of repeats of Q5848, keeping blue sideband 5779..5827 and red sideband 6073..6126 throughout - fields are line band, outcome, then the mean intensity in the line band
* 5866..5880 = 3.15 angstrom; 17.1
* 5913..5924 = 2.82 angstrom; 16.5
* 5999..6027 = 2.36 angstrom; 20.5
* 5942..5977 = 6.29 angstrom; 18.3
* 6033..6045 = 0.42 angstrom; 21.7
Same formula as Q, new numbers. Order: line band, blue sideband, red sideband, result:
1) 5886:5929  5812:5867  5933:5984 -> 0.40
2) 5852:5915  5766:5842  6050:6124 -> 0.44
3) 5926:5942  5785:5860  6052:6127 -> 0.20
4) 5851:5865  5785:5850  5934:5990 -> 0.09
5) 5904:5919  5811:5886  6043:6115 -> 0.26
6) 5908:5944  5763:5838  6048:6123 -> 0.26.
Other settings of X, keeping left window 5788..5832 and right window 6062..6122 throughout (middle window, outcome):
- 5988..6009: 1.9 angstrom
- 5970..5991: 3.4 angstrom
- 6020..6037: 0.9 angstrom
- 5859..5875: 2.8 angstrom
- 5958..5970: 2.4 angstrom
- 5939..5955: 2.7 angstrom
